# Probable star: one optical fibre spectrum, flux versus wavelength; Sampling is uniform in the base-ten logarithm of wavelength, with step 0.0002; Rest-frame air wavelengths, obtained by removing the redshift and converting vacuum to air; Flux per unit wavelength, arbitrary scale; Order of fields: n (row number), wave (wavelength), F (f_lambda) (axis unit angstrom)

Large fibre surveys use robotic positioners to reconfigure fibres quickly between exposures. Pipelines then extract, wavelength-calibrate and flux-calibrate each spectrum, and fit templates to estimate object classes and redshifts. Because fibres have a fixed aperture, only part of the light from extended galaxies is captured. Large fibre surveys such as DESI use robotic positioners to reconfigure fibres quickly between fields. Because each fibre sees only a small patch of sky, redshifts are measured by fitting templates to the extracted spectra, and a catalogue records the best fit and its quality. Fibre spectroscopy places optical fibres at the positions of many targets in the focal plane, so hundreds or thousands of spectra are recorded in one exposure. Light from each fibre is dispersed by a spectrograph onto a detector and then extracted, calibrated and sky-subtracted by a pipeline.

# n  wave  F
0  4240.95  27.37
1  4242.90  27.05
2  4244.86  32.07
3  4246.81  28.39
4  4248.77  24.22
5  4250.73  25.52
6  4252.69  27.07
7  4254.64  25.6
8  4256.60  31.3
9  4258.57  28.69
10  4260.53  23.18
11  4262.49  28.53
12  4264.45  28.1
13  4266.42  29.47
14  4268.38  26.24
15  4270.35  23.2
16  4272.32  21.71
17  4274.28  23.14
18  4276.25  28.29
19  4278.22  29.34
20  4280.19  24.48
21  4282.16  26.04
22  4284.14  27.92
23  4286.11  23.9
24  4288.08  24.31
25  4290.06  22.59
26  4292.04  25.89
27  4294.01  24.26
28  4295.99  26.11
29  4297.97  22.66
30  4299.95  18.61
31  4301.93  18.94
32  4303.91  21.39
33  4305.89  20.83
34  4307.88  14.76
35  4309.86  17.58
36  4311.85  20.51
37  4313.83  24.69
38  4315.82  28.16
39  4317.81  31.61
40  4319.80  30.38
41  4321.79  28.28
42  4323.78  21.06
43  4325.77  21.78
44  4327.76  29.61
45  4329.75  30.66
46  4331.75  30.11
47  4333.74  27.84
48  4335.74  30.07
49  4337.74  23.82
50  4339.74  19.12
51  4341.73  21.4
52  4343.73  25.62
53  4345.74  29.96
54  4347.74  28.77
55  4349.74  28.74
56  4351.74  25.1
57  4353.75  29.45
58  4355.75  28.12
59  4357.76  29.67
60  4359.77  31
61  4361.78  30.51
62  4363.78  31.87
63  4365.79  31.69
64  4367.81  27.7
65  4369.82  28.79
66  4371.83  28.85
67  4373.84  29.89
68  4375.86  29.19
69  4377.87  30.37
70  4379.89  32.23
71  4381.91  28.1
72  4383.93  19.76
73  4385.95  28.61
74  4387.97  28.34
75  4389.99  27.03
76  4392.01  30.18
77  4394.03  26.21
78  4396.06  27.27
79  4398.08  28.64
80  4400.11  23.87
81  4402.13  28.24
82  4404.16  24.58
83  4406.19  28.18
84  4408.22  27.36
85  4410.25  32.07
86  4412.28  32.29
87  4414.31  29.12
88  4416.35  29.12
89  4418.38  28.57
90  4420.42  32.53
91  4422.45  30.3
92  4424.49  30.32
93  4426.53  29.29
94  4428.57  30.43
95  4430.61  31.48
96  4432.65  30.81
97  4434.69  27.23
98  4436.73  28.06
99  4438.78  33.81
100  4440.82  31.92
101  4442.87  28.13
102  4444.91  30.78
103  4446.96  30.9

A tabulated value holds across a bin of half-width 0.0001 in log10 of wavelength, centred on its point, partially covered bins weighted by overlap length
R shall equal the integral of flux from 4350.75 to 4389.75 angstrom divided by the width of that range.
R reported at 28.9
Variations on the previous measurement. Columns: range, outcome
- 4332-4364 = 27.5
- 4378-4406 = 27.3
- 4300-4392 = 26.7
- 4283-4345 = 24.4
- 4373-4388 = 28.3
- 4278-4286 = 26.4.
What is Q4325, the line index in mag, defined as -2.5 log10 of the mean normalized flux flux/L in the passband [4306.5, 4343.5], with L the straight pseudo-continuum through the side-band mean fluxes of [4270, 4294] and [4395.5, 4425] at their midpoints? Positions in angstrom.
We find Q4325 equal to 0.06 mag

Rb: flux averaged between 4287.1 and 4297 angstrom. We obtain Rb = 24.6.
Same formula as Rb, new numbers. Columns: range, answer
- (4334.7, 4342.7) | 23.6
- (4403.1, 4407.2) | 26.4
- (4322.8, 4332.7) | 26.6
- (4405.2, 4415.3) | 29.8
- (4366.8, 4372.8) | 28.4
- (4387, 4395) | 28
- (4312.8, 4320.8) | 28.7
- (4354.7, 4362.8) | 29.9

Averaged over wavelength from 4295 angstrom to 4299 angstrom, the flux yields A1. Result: 24.3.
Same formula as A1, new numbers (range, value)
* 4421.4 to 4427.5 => 30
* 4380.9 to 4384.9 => 24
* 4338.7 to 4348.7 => 25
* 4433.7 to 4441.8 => 30.3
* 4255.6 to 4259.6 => 29.8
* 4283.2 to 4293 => 24.9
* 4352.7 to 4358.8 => 29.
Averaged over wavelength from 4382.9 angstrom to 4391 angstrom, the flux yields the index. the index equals 25.9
